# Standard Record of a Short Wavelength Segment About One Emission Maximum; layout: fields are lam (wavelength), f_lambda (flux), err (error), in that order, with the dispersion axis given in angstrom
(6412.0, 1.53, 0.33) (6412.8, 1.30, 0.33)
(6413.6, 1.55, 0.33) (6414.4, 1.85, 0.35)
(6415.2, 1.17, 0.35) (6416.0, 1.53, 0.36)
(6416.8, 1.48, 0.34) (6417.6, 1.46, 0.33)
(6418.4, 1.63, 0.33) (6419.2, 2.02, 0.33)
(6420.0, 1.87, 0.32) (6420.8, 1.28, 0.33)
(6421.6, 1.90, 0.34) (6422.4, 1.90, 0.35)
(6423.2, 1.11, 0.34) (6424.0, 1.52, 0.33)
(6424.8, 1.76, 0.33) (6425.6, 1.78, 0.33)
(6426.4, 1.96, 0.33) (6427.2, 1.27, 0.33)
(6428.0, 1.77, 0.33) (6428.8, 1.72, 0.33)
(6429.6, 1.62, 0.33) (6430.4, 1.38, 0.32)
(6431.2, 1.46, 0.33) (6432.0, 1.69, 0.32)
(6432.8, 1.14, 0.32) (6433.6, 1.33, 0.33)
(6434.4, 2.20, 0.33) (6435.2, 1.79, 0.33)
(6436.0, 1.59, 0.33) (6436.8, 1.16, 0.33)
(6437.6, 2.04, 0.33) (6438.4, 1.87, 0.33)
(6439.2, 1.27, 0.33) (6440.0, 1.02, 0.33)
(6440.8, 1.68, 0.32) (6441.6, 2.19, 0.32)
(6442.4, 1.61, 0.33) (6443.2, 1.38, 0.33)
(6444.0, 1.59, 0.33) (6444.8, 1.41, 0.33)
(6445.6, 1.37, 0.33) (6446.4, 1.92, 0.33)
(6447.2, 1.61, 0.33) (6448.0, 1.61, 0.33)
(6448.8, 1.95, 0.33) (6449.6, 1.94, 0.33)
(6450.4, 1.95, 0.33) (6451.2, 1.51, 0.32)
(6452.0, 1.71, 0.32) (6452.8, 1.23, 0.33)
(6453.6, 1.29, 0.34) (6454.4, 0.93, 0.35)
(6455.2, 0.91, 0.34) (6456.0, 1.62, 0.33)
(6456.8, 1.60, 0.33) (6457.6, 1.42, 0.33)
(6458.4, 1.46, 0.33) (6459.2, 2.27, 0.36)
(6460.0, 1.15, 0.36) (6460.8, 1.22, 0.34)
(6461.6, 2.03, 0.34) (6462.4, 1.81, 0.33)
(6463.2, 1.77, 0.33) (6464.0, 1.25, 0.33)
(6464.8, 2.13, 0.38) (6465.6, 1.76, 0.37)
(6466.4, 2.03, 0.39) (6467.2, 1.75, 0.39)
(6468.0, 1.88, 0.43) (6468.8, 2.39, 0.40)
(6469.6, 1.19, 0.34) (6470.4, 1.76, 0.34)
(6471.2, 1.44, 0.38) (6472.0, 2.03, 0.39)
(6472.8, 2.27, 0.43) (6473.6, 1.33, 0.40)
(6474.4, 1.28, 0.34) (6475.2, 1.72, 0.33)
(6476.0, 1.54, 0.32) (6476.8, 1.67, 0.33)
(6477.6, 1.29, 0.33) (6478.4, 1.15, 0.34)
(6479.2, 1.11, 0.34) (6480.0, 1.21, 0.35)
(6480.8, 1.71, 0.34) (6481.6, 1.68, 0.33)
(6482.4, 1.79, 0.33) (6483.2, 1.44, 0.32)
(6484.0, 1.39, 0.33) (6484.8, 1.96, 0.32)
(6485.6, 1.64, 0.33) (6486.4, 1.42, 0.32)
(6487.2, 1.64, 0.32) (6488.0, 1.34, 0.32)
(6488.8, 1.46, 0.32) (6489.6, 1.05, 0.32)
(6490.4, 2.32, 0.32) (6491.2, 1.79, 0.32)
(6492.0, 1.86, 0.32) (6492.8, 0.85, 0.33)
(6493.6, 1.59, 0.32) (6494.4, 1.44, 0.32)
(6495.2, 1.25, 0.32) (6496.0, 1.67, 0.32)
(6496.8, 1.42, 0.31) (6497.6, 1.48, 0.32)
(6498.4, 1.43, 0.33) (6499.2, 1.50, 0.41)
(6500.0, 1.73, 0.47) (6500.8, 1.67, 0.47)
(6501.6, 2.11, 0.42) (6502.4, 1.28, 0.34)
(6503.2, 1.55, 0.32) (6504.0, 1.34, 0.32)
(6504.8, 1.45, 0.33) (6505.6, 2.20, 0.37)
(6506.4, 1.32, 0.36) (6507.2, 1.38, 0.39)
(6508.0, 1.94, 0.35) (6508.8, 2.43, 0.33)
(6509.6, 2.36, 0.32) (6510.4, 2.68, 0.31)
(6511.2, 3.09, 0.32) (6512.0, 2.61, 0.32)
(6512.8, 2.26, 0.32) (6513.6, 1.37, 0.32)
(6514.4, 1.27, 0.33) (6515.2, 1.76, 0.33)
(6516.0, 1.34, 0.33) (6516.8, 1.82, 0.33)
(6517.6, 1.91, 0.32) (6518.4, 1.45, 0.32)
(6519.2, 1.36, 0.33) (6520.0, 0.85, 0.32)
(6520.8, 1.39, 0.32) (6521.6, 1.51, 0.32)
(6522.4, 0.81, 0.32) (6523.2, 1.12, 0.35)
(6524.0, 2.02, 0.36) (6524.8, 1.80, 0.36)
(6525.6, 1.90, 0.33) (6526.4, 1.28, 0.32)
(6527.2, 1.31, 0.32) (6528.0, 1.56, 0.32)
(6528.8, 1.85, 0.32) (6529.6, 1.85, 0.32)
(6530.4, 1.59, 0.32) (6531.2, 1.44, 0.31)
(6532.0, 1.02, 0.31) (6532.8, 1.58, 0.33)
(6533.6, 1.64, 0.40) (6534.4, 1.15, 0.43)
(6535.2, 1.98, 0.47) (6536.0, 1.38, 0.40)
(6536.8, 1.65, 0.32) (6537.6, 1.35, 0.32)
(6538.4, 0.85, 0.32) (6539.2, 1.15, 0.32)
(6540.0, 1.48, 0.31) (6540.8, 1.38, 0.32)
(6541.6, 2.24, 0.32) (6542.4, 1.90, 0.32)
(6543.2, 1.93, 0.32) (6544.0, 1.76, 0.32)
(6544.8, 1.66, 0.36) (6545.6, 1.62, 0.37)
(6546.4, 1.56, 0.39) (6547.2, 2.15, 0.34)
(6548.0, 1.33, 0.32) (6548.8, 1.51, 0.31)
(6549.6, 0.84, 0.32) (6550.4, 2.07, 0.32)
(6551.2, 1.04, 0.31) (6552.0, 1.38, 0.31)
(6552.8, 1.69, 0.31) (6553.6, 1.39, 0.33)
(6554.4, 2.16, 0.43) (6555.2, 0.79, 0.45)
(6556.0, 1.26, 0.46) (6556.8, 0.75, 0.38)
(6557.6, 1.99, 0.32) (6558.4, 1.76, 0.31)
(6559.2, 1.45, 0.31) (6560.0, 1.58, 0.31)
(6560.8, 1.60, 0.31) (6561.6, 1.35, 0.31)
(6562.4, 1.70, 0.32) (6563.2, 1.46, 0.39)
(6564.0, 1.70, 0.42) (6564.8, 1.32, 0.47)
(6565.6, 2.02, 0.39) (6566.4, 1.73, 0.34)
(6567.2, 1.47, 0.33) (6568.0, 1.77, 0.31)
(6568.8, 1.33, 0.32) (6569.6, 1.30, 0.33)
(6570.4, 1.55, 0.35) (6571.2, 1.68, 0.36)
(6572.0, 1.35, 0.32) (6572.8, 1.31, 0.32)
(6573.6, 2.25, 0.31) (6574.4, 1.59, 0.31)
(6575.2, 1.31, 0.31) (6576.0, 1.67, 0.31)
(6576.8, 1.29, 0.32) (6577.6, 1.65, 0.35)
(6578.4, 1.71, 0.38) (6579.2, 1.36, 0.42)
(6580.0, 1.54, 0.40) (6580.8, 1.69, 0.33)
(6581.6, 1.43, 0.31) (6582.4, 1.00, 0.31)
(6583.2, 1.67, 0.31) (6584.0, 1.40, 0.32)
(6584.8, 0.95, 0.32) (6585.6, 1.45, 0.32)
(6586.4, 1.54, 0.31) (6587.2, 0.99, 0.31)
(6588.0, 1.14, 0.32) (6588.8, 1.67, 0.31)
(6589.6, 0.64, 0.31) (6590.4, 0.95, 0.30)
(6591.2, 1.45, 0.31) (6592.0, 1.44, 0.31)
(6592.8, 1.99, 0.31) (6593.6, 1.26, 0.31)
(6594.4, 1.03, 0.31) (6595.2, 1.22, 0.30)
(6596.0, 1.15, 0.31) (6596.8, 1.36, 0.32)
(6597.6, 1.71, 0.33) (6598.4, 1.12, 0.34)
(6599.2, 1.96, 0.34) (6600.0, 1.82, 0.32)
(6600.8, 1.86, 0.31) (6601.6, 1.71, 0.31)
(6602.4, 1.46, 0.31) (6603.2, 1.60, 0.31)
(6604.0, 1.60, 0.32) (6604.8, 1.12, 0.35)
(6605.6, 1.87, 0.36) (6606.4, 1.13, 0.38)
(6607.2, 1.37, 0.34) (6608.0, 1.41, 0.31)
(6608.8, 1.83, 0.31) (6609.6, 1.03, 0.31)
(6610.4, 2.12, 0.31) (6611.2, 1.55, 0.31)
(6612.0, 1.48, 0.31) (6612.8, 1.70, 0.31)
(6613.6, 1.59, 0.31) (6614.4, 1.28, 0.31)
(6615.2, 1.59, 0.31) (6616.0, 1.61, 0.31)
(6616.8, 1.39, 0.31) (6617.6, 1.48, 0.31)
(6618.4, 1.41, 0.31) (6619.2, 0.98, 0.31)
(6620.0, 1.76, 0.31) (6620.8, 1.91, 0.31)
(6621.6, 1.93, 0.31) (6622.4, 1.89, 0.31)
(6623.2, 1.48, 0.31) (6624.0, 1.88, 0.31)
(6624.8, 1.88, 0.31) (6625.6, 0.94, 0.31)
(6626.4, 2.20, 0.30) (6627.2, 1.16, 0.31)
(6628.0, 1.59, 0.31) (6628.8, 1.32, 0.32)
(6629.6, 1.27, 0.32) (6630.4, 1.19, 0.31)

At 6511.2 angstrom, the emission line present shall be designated [O III]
